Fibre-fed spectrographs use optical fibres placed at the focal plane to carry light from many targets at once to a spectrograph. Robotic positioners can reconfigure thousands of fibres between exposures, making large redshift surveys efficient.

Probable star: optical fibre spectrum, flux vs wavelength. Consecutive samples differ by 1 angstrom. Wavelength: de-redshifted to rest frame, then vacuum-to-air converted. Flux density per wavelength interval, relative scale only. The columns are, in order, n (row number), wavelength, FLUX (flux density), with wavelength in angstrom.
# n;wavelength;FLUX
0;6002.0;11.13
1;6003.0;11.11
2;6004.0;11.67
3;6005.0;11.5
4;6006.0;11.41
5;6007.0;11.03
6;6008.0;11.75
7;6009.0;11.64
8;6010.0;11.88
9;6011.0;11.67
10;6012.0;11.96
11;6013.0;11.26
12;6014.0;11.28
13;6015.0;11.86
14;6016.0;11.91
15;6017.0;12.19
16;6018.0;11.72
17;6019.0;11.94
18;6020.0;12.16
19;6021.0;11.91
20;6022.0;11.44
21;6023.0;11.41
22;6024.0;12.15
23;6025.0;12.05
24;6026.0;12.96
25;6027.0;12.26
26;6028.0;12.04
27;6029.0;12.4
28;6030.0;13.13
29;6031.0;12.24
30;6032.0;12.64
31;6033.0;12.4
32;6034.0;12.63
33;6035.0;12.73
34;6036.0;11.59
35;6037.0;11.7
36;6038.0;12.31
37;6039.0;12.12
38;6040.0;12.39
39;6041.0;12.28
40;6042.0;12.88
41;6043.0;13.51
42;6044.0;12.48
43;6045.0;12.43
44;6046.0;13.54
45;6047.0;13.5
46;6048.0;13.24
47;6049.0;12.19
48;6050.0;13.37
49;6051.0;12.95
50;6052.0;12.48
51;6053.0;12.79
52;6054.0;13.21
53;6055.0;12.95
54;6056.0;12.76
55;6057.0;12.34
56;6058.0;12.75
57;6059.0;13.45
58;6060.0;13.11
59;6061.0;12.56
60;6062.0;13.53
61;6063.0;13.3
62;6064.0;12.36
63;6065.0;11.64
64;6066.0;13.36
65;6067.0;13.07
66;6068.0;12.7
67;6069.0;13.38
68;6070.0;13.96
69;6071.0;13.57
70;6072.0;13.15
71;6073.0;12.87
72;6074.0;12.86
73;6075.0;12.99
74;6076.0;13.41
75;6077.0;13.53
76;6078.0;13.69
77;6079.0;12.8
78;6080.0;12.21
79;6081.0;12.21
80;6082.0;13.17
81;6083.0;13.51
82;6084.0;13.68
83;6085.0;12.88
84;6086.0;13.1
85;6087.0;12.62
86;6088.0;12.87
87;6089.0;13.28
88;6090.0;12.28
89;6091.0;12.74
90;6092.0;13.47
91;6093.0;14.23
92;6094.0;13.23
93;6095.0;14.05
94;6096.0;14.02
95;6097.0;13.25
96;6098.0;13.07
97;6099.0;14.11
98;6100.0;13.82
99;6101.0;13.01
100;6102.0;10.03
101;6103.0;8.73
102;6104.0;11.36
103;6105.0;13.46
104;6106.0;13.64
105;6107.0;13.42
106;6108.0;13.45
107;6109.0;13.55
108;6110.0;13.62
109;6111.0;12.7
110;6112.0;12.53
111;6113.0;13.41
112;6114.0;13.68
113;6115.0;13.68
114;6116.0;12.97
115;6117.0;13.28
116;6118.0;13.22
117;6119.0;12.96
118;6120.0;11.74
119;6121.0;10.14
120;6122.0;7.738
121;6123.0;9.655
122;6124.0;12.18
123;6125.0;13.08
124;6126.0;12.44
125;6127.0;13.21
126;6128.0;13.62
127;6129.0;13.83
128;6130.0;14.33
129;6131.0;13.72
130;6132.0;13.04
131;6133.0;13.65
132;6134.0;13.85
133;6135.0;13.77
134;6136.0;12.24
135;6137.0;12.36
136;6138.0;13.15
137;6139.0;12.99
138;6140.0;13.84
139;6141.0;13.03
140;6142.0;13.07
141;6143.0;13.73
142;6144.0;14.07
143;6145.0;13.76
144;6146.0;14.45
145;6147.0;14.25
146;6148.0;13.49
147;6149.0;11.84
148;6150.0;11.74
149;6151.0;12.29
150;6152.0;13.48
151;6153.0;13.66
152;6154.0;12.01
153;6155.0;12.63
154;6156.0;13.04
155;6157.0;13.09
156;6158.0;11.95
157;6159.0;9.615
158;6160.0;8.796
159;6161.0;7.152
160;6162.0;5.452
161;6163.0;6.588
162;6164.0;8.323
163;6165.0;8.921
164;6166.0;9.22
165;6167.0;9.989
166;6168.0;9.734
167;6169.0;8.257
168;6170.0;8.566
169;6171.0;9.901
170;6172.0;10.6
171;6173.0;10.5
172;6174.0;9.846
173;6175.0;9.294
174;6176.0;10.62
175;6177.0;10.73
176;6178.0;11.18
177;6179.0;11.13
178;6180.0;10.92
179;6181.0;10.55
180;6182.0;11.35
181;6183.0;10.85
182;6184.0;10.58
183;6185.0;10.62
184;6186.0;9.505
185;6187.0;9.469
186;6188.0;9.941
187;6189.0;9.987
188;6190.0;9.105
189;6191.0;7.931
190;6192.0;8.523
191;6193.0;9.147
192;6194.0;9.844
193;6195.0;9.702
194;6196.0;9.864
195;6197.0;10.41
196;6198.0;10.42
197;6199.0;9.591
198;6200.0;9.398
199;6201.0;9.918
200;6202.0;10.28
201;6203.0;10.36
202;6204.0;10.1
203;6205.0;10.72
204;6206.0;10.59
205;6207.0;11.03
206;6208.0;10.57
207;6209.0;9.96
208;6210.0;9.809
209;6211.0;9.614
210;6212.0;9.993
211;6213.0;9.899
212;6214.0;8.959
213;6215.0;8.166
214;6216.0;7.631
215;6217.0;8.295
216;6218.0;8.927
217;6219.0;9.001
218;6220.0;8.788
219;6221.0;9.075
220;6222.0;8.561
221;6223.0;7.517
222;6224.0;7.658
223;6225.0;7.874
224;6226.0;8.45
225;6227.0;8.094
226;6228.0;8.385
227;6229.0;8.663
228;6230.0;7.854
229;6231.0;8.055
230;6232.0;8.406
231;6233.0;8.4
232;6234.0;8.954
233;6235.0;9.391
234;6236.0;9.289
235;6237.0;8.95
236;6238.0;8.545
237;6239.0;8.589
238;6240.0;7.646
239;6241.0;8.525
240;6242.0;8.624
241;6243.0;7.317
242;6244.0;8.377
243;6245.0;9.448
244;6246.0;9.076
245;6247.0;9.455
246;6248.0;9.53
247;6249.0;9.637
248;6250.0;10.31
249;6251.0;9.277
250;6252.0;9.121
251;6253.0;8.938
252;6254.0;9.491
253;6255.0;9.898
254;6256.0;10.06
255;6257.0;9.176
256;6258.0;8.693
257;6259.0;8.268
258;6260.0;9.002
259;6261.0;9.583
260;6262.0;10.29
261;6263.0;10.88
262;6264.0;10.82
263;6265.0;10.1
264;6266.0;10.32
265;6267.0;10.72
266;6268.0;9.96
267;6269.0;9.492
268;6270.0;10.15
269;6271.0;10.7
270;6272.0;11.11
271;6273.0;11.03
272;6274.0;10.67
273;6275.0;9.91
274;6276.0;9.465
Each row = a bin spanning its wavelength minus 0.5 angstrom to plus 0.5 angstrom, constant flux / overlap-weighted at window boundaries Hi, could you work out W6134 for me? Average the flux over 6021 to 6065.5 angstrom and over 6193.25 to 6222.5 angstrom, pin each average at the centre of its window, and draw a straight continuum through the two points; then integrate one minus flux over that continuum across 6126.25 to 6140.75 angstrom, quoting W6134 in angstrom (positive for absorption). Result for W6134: -3.2 angstrom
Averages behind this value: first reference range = 12.6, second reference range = 9.63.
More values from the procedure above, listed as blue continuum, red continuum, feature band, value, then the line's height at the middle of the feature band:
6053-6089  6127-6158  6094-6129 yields 1.35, 13.1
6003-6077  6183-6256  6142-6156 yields -3.58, 10.5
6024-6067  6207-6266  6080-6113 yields -3.57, 11.7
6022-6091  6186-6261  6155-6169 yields 1.39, 10.5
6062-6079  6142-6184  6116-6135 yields -1.24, 11.8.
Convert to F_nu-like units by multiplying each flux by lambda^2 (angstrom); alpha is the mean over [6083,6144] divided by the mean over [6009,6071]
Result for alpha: 1.06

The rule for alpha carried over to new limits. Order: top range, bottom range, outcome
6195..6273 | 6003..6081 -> 0.79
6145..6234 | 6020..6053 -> 0.83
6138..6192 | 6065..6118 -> 0.85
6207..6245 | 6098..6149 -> 0.70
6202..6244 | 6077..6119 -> 0.71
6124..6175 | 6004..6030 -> 1.04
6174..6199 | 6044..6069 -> 0.81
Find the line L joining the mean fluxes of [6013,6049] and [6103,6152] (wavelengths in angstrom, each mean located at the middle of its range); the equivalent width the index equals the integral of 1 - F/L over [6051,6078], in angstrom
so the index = -1.1 angstrom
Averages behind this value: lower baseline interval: 12.3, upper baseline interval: 12.9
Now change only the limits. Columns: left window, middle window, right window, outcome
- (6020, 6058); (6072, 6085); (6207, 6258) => -1.4 angstrom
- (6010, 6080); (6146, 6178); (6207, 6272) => -0.1 angstrom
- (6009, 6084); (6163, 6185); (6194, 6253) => 0.2 angstrom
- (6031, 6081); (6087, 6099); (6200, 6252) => -1.3 angstrom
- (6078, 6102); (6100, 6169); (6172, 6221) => -2.1 angstrom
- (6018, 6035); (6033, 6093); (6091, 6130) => -2.1 angstrom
